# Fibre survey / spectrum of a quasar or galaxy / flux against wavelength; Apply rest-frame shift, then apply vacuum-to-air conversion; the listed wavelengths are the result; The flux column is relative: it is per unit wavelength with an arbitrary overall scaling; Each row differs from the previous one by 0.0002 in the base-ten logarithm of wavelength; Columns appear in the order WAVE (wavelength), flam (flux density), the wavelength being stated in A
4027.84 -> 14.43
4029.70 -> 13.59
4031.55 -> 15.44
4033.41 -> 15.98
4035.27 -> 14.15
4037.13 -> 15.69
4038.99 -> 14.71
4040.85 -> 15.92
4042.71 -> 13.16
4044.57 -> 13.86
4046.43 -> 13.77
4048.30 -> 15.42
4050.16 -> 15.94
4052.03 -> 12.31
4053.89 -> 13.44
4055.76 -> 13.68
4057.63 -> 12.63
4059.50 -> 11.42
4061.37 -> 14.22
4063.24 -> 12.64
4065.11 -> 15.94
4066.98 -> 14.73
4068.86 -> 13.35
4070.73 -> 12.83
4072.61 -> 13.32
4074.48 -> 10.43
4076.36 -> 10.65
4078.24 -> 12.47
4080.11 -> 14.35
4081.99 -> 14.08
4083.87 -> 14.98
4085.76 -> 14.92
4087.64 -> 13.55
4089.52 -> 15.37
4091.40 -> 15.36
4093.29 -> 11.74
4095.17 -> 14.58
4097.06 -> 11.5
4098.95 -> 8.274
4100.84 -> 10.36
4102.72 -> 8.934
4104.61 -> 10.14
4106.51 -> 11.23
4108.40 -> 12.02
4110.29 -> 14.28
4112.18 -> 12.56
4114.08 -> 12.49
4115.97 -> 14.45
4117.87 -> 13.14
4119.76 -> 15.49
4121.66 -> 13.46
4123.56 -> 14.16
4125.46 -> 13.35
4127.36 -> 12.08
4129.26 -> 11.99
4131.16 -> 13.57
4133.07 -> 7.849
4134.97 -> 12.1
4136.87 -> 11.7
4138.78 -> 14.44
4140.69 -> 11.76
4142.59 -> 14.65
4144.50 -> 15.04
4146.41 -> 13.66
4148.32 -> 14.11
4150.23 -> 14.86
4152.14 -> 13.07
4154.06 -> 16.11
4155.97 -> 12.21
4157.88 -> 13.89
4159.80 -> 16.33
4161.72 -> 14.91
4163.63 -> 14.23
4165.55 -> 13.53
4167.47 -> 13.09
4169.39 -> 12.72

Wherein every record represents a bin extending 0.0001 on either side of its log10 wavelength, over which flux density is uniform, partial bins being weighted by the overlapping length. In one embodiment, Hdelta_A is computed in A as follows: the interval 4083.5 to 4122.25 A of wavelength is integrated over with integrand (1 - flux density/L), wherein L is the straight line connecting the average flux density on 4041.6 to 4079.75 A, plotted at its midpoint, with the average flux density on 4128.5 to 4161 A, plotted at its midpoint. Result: 1.7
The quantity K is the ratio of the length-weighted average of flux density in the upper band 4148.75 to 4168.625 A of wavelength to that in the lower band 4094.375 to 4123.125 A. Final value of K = 1.2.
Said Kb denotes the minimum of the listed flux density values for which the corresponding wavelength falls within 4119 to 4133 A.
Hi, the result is 11.99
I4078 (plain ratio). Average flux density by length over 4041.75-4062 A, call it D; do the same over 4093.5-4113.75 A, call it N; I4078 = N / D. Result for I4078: 0.8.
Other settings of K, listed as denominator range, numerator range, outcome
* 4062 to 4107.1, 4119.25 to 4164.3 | 1.06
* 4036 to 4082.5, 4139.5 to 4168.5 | 1.03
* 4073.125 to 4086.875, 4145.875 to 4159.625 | 1.08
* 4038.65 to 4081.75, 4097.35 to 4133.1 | 0.90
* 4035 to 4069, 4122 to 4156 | 0.94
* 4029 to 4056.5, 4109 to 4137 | 0.89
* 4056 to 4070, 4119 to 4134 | 0.94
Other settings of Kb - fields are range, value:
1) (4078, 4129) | 8.274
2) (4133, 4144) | 7.849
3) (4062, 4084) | 10.43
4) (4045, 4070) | 11.42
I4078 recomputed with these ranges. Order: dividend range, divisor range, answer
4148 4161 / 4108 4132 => 1.08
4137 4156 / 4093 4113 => 1.23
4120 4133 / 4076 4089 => 0.93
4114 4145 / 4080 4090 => 0.90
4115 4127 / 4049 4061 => 1.04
